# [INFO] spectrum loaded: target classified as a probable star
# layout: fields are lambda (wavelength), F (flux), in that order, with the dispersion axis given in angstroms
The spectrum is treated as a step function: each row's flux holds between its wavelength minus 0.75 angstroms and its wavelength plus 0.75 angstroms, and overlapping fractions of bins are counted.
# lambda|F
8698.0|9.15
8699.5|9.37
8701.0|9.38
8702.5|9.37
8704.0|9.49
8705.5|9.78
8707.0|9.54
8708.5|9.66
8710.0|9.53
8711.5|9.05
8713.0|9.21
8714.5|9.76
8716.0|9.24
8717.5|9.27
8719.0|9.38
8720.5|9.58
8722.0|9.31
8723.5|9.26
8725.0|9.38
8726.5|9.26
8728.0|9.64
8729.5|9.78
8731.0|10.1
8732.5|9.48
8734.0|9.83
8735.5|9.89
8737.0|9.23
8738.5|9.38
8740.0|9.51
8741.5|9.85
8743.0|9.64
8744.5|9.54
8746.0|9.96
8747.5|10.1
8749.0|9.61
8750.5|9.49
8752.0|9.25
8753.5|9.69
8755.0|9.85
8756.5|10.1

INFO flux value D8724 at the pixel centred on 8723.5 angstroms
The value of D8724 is 9.26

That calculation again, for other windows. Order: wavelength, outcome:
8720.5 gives 9.58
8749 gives 9.61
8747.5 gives 10.1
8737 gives 9.23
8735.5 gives 9.89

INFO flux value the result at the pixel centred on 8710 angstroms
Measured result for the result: 9.53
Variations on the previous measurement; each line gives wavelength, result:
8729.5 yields 9.78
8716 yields 9.24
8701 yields 9.38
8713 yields 9.21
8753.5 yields 9.69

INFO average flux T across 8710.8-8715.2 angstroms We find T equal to 9.34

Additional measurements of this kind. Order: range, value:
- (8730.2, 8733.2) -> 9.79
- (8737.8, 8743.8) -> 9.6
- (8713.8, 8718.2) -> 9.42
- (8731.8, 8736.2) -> 9.73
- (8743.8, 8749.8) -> 9.8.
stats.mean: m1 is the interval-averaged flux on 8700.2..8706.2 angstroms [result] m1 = 9.5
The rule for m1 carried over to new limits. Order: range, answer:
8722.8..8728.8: 9.39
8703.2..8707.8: 9.6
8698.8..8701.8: 9.38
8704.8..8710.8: 9.62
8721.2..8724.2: 9.29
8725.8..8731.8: 9.7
